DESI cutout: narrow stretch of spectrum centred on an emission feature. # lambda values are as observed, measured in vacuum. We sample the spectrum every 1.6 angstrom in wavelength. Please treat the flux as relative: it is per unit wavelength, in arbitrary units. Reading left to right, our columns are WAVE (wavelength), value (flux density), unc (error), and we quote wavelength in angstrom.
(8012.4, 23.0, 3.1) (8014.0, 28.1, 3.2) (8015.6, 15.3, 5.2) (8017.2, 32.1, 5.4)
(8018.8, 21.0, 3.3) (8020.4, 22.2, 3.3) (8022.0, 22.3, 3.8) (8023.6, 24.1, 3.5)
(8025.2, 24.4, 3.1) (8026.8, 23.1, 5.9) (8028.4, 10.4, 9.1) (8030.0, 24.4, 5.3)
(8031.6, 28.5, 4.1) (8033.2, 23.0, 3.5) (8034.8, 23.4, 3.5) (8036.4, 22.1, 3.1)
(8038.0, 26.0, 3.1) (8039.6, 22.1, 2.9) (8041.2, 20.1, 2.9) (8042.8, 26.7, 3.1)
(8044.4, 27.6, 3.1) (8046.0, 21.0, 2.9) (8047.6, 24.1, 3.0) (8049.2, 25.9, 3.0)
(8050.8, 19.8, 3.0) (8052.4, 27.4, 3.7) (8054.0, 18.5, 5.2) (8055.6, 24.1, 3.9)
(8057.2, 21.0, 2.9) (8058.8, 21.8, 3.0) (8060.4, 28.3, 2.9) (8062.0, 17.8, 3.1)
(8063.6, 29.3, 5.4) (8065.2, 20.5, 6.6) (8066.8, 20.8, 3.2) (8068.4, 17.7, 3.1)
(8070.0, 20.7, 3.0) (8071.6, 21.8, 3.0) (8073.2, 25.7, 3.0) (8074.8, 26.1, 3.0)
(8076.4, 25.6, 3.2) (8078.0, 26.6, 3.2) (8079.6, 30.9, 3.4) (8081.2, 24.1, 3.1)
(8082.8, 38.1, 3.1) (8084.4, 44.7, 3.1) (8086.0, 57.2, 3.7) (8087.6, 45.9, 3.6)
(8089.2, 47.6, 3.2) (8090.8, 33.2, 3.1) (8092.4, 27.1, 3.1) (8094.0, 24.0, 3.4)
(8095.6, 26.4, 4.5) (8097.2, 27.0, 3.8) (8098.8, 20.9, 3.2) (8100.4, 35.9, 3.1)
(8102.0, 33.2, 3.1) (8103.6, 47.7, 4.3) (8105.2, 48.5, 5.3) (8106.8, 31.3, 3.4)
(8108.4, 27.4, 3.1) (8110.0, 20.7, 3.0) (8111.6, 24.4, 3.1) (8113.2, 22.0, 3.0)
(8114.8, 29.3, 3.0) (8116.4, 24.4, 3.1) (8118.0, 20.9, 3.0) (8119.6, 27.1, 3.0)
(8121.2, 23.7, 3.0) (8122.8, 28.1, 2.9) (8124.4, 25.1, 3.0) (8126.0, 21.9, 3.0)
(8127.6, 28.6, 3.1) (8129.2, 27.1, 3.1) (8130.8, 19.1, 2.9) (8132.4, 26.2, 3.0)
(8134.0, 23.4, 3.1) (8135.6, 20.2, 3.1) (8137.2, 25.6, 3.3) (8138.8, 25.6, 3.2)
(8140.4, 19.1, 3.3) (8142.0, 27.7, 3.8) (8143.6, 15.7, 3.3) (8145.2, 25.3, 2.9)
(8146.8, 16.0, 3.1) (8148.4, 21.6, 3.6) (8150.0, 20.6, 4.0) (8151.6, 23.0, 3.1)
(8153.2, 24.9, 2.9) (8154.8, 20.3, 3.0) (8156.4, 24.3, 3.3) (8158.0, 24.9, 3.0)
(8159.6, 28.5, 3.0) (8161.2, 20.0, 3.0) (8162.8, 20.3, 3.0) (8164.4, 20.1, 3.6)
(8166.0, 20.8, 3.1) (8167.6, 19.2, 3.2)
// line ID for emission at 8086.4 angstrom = [S II] 6716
